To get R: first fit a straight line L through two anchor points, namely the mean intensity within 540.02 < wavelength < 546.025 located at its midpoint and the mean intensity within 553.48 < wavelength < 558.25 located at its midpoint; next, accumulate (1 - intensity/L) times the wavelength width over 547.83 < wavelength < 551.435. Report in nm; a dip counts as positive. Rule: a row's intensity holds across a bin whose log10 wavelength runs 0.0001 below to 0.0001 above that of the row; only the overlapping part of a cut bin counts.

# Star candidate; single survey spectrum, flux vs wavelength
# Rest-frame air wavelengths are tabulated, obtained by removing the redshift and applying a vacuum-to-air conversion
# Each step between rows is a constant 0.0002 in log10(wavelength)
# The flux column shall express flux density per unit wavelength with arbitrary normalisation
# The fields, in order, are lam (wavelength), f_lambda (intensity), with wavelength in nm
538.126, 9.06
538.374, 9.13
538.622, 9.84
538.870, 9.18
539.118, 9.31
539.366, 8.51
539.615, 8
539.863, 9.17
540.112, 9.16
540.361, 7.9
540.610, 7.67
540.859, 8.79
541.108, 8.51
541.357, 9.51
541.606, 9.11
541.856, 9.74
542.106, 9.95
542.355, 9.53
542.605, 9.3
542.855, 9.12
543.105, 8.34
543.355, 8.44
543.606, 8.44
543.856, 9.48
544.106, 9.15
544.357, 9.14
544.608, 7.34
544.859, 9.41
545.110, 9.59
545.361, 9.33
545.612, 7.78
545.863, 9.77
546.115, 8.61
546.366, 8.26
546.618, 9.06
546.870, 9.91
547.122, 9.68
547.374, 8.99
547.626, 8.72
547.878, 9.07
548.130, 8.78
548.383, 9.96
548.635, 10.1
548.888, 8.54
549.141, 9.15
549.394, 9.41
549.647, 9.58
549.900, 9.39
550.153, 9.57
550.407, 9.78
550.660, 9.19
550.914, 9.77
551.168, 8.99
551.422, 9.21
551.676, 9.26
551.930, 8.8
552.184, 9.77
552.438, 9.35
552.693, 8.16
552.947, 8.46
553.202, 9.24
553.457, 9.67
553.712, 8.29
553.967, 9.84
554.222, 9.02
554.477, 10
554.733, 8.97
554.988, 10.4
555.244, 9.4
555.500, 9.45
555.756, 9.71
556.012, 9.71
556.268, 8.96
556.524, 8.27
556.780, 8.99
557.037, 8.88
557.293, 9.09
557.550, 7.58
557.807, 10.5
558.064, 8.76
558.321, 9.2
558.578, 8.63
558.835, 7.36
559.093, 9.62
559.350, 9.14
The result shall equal -0.12 nm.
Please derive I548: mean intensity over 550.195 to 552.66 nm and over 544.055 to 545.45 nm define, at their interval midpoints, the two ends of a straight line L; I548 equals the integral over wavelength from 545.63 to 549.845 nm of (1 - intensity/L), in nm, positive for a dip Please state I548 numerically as -0.03 nm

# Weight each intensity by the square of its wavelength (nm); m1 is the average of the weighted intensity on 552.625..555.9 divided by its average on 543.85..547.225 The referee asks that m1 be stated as 1.06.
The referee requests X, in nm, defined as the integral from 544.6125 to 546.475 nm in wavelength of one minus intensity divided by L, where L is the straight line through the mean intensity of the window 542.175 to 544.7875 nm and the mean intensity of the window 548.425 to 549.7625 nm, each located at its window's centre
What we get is 0.040 nm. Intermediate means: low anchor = 8.86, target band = 8.87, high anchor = 9.39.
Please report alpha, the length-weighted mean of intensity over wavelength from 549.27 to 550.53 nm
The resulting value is 9.55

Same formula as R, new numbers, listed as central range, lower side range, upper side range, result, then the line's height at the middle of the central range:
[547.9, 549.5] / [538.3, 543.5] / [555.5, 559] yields -0.07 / 8.94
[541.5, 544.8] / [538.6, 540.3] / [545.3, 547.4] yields -0.01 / 8.99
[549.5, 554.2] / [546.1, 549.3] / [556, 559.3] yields -0.10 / 9.04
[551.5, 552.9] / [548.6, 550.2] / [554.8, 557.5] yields 0.04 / 9.3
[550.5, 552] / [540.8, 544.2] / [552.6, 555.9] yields 0.00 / 9.24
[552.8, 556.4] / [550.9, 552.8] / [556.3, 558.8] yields -0.15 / 8.99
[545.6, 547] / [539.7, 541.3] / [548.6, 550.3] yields 0.01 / 9.08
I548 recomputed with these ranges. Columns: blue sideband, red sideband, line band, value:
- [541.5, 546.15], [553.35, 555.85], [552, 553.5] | 0.05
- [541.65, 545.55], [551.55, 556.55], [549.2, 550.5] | -0.05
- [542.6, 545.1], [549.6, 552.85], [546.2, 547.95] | -0.01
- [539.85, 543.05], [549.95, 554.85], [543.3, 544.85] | 0.06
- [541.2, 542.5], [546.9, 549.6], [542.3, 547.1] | 0.24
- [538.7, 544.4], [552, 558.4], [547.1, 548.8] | -0.04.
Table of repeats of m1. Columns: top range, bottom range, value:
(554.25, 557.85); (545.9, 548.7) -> 1.04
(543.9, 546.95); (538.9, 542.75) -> 1.02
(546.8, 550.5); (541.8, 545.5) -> 1.05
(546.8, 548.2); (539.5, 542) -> 1.07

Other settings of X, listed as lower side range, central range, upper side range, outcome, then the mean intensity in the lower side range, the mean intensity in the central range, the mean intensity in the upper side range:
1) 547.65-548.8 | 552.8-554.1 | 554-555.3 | 0.06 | 9.38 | 9.09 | 9.59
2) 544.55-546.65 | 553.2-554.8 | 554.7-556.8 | -0.01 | 8.83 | 9.3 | 9.35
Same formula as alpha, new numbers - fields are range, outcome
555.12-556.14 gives 9.57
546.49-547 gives 9.47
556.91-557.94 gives 9.01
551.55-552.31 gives 9.28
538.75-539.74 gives 8.75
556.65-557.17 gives 8.94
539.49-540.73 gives 8.38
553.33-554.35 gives 9.21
